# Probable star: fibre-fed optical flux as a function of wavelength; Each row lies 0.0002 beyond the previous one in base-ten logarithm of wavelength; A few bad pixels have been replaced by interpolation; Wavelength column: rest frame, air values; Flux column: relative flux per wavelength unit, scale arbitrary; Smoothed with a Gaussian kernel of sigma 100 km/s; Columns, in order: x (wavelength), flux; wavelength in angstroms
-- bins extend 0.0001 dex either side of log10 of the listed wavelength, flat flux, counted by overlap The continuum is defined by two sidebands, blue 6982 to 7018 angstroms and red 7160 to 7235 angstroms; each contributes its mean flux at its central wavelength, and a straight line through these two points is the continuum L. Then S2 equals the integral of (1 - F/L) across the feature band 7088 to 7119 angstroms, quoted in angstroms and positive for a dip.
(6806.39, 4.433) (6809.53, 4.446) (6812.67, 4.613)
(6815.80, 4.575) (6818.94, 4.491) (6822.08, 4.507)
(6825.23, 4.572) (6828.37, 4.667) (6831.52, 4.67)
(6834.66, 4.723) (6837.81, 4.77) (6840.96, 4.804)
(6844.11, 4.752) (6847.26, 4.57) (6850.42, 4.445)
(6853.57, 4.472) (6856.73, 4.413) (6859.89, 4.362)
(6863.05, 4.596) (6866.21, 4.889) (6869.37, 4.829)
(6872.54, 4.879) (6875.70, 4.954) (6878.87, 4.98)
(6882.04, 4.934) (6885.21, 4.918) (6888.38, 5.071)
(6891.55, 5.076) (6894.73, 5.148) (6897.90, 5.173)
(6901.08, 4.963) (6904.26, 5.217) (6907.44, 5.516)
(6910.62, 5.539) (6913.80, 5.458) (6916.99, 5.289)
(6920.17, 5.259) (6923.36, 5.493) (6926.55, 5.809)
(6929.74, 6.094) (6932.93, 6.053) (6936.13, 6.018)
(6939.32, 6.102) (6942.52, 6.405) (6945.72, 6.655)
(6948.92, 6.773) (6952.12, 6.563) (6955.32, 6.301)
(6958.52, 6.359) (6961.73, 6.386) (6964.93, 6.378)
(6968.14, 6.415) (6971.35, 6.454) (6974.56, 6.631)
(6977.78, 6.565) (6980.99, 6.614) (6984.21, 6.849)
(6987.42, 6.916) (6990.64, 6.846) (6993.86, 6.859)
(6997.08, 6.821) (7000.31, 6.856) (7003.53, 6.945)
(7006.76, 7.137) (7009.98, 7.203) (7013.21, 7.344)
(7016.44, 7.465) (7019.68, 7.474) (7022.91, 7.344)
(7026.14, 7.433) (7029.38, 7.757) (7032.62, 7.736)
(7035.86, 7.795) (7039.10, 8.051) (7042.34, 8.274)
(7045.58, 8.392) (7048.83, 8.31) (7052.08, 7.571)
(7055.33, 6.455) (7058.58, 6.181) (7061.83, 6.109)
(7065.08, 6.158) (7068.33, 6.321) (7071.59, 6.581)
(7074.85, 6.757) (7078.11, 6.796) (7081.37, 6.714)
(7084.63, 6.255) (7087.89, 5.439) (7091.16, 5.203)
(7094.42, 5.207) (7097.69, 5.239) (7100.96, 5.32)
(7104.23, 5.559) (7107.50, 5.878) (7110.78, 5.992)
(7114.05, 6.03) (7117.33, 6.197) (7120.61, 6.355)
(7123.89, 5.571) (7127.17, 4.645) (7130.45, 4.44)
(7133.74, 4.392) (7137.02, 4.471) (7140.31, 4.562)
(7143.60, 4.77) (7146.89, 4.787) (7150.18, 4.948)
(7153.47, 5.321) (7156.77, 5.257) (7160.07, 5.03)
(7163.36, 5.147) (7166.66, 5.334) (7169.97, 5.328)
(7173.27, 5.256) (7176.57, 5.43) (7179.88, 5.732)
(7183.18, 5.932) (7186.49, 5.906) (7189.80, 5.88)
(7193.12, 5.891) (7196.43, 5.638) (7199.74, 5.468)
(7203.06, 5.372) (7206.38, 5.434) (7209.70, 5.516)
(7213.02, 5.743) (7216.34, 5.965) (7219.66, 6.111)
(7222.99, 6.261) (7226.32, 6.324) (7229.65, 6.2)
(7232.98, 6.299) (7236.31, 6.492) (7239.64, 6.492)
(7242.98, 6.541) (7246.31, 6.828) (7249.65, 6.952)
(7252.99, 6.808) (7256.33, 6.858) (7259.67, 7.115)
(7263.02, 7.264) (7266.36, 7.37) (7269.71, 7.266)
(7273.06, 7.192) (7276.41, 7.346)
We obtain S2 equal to 3.5 angstroms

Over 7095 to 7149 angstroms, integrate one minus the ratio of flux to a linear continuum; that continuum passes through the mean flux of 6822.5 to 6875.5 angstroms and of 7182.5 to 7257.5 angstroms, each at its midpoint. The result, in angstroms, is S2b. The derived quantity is 4.5 angstroms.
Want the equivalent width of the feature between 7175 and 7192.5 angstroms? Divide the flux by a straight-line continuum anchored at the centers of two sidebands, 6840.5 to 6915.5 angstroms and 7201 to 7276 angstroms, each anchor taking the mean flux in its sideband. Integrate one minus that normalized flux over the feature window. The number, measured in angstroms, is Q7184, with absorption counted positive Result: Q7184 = 1.29 angstroms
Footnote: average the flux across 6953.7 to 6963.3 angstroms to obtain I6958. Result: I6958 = 6.35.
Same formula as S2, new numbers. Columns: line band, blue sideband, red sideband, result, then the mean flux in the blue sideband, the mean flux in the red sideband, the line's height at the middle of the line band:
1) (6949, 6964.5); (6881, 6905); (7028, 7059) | -0.6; 5.06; 7.71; 6.18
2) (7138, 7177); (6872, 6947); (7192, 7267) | 6.6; 5.46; 6.29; 6.11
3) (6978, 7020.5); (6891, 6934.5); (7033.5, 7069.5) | -2.7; 5.44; 7.26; 6.58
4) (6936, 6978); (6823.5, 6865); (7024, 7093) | -4.3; 4.6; 6.96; 5.84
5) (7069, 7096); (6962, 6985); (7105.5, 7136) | -1.7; 6.54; 5.48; 5.75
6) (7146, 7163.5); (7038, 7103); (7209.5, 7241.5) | 3.5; 6.55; 6.17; 6.34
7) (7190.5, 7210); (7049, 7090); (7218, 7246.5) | 2.5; 6.5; 6.37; 6.4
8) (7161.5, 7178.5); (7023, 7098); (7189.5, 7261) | 2.9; 6.85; 6.19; 6.41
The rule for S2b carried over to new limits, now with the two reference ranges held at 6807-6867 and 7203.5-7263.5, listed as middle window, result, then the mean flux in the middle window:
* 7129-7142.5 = 3.3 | 4.48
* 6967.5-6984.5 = -4.5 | 6.58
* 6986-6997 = -3.3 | 6.87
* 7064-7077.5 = -2.1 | 6.49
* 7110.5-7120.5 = -0.5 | 6.13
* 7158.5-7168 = 1.4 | 5.17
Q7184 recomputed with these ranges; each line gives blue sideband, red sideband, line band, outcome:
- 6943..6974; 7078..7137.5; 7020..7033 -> -3.19 angstroms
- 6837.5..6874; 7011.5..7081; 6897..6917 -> 0.11 angstroms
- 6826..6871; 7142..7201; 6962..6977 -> -4.71 angstroms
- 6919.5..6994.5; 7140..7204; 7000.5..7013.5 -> -2.05 angstroms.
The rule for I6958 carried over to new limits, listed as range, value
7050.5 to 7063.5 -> 6.58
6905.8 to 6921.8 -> 5.41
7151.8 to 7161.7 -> 5.2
